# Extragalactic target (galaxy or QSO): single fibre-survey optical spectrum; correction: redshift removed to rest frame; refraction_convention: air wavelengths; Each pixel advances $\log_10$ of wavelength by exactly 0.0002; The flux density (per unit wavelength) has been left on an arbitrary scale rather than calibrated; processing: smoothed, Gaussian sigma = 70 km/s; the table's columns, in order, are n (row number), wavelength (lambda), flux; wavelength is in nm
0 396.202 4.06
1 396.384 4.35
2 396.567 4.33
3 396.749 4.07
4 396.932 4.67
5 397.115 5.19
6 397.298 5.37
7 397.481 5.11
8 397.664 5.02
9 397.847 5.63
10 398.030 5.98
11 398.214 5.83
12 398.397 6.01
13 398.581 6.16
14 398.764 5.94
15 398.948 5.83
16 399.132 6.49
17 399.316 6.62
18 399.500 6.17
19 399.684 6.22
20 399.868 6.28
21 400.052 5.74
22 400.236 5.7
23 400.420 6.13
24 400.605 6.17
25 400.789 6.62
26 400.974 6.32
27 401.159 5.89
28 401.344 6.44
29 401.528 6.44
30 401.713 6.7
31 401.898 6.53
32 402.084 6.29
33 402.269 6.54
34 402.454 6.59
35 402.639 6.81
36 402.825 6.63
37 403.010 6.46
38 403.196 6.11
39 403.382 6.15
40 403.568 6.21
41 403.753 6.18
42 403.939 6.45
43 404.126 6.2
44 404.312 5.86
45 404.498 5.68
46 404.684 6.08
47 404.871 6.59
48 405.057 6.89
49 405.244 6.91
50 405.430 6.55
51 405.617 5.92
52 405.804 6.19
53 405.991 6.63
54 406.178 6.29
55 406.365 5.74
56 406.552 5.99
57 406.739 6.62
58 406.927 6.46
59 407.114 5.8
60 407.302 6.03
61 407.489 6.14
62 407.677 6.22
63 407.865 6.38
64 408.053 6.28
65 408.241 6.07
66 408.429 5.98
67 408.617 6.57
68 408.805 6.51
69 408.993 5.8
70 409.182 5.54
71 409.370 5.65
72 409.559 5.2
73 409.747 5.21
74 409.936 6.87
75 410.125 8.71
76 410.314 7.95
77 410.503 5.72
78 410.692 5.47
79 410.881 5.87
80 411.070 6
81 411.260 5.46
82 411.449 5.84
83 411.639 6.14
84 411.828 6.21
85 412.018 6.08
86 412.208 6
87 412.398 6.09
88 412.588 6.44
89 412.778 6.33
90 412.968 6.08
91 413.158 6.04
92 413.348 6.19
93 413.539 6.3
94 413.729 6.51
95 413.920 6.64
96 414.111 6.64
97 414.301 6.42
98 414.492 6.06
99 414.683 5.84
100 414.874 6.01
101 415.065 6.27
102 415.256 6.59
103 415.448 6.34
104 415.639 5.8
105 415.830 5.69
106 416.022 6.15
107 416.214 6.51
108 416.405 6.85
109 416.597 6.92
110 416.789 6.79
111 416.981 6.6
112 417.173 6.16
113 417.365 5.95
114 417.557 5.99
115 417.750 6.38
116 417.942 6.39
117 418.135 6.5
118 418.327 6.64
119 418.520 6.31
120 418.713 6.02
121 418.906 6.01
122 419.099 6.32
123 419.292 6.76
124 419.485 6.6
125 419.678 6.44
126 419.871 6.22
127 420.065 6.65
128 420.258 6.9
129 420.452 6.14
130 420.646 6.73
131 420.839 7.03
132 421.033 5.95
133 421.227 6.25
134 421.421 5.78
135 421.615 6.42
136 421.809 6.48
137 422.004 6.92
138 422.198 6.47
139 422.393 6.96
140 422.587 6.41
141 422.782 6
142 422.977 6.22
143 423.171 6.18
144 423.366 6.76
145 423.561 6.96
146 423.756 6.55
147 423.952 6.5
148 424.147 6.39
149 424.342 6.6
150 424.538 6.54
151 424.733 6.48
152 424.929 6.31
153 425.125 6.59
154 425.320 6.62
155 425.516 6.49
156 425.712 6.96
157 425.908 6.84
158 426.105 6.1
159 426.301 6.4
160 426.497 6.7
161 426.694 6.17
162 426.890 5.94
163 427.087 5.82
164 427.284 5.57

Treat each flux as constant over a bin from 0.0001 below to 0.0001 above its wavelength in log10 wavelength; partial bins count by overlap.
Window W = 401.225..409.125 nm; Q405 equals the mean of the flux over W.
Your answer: 6.3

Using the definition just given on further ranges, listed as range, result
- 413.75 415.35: 6.32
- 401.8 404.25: 6.39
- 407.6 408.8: 6.27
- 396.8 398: 5.17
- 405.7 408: 6.21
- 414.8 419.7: 6.35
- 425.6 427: 6.44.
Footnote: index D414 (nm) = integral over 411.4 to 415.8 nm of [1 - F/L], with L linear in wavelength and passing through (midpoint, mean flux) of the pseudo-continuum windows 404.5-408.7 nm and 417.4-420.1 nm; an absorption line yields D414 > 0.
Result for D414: 0.079 nm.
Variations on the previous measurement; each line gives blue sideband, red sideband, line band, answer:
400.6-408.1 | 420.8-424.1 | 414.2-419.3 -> 0.09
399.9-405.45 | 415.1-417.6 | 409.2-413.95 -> 0.11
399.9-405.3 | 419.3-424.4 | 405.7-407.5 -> 0.05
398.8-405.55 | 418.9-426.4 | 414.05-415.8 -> 0.06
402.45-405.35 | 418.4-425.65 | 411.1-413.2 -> 0.11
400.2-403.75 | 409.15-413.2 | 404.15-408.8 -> 0.00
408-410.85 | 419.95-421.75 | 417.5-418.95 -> 0.02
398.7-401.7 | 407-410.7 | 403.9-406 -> -0.03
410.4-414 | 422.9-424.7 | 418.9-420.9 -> -0.05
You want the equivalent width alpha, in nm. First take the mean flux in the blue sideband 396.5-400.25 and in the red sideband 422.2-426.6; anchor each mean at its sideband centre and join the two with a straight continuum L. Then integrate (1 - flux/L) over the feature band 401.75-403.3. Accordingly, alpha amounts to -0.19 nm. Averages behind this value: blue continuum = 5.65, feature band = 6.5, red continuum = 6.52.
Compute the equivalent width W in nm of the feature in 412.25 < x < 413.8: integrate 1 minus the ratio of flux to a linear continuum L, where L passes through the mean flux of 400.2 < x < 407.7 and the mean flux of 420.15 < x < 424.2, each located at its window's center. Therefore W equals 0.04 nm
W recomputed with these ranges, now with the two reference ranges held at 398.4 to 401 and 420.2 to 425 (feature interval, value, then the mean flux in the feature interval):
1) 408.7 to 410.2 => 0.03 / 6.16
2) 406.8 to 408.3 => 0.02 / 6.18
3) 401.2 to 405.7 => -0.12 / 6.38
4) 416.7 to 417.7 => 0.02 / 6.3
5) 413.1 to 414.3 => -0.01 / 6.4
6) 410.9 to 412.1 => 0.07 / 5.95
